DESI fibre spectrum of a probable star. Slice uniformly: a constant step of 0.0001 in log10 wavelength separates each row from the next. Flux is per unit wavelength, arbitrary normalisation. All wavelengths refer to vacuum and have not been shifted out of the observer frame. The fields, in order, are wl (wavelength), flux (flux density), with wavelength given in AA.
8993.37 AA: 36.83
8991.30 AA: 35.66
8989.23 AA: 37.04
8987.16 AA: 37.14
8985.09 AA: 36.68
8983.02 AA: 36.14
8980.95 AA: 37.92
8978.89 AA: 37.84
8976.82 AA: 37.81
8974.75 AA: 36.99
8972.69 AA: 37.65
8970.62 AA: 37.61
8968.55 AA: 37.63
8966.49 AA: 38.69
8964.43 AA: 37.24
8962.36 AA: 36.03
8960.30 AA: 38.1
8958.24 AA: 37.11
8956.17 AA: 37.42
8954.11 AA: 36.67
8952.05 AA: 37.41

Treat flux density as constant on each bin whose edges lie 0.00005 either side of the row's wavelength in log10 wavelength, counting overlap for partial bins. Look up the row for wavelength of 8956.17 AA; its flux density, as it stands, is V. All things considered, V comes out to 37.42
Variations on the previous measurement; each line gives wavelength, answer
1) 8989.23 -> 37.04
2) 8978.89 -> 37.84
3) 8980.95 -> 37.92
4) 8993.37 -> 36.83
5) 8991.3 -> 35.66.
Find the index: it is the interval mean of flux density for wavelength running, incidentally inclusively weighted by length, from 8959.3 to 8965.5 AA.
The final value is 37.1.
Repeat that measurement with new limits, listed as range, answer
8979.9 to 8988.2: 37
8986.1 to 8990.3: 37.1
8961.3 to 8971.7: 37.4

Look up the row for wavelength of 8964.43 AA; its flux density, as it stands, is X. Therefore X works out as 37.24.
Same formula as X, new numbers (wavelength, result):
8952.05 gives 37.41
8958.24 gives 37.11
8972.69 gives 37.65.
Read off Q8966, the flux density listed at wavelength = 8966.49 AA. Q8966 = 38.69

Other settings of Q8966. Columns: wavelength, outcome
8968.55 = 37.63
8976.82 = 37.81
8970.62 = 37.61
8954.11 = 36.67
